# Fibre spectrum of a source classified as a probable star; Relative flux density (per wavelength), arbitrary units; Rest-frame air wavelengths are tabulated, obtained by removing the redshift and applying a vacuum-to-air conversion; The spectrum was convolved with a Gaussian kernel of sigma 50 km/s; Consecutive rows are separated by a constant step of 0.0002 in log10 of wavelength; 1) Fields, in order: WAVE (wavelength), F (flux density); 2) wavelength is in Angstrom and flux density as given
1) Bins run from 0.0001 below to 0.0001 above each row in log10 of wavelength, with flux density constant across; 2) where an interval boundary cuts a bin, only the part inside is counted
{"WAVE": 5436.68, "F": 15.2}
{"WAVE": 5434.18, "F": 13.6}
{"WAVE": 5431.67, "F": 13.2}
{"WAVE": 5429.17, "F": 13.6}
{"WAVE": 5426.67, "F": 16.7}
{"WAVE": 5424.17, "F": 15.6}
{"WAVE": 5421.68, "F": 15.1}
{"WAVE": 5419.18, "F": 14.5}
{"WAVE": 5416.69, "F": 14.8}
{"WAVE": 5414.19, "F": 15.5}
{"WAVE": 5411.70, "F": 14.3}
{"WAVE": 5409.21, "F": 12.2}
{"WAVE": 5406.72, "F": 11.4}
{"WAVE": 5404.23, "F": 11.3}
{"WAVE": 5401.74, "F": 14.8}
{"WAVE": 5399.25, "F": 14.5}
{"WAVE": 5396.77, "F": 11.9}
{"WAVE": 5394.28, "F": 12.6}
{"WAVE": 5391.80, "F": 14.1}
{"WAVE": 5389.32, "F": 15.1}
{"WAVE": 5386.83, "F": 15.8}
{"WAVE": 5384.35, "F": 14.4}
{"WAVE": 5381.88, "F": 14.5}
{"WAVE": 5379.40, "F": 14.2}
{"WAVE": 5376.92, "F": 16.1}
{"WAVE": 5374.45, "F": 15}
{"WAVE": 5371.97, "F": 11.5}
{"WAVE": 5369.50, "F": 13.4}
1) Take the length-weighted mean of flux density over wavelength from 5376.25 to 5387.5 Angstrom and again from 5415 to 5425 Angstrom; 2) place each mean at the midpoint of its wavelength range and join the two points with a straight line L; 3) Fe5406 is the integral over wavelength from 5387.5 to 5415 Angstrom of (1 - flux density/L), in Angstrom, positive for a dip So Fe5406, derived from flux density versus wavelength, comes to 2.8 Angstrom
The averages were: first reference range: 14.9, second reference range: 15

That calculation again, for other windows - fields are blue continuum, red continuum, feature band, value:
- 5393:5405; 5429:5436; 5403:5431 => -1.5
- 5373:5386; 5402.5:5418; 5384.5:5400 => 0.2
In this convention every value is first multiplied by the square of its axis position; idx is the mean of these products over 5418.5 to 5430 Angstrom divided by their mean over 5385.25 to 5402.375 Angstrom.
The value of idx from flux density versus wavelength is 1.09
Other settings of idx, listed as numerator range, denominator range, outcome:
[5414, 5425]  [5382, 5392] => 1.02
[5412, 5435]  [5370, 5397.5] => 1.06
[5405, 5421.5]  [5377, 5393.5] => 0.95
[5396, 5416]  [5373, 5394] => 0.91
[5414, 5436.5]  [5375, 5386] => 1.01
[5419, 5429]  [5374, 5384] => 1.05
